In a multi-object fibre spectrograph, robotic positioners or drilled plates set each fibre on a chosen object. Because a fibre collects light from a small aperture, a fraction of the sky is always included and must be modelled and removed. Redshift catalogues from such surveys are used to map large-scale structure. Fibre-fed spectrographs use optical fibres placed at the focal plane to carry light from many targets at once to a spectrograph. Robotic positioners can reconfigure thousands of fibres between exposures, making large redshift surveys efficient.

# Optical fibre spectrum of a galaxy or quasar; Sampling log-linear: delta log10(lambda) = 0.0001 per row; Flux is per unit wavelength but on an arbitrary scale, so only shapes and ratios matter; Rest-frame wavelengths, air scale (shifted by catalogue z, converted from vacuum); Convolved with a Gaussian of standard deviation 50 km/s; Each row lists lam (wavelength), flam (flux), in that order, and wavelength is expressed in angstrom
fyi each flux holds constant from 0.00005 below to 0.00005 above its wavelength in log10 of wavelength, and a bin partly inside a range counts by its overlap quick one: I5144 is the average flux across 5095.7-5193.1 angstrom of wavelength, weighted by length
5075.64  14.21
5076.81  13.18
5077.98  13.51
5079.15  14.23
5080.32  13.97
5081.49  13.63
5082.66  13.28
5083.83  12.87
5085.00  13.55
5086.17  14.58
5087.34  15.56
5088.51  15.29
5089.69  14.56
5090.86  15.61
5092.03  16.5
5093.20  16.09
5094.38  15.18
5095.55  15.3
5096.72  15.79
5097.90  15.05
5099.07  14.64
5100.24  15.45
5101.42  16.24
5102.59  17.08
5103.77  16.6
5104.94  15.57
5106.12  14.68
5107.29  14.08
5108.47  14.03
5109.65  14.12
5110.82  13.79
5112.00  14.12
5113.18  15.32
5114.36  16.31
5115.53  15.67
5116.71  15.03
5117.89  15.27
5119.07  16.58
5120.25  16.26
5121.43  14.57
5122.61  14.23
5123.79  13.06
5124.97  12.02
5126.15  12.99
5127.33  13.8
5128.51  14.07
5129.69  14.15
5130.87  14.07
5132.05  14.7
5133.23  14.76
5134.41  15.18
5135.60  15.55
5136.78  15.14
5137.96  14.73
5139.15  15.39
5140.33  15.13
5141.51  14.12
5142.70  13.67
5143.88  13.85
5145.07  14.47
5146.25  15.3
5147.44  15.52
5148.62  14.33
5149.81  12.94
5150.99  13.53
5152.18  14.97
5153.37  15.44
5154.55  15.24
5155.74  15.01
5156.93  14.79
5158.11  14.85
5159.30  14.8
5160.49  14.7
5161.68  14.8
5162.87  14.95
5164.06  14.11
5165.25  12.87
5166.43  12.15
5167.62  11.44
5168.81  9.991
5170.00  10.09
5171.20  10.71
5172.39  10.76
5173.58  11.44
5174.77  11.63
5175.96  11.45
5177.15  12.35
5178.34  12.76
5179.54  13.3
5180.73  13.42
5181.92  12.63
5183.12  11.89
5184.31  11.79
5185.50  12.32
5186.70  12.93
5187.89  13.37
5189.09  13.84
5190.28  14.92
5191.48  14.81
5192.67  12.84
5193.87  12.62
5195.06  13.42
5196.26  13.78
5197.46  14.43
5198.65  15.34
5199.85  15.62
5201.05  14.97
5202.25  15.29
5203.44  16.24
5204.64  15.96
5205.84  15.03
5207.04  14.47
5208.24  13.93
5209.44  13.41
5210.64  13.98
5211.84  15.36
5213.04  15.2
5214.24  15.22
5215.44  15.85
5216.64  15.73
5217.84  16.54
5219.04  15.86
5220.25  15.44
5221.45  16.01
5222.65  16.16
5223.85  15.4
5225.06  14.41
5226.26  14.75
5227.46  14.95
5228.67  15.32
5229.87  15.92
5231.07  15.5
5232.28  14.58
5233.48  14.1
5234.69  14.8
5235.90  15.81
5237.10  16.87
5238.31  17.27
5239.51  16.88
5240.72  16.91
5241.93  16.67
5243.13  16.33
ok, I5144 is 14.1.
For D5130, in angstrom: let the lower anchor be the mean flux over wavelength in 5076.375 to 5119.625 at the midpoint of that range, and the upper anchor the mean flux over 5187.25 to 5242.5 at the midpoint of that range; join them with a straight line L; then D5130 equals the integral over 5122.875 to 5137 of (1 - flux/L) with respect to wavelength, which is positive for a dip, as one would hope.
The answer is 0.8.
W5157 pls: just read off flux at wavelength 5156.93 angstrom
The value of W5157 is 14.79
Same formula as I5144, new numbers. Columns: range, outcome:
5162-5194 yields 12.5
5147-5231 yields 14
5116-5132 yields 14.3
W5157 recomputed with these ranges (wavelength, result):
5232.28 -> 14.58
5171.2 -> 10.71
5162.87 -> 14.95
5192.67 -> 12.84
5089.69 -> 14.56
